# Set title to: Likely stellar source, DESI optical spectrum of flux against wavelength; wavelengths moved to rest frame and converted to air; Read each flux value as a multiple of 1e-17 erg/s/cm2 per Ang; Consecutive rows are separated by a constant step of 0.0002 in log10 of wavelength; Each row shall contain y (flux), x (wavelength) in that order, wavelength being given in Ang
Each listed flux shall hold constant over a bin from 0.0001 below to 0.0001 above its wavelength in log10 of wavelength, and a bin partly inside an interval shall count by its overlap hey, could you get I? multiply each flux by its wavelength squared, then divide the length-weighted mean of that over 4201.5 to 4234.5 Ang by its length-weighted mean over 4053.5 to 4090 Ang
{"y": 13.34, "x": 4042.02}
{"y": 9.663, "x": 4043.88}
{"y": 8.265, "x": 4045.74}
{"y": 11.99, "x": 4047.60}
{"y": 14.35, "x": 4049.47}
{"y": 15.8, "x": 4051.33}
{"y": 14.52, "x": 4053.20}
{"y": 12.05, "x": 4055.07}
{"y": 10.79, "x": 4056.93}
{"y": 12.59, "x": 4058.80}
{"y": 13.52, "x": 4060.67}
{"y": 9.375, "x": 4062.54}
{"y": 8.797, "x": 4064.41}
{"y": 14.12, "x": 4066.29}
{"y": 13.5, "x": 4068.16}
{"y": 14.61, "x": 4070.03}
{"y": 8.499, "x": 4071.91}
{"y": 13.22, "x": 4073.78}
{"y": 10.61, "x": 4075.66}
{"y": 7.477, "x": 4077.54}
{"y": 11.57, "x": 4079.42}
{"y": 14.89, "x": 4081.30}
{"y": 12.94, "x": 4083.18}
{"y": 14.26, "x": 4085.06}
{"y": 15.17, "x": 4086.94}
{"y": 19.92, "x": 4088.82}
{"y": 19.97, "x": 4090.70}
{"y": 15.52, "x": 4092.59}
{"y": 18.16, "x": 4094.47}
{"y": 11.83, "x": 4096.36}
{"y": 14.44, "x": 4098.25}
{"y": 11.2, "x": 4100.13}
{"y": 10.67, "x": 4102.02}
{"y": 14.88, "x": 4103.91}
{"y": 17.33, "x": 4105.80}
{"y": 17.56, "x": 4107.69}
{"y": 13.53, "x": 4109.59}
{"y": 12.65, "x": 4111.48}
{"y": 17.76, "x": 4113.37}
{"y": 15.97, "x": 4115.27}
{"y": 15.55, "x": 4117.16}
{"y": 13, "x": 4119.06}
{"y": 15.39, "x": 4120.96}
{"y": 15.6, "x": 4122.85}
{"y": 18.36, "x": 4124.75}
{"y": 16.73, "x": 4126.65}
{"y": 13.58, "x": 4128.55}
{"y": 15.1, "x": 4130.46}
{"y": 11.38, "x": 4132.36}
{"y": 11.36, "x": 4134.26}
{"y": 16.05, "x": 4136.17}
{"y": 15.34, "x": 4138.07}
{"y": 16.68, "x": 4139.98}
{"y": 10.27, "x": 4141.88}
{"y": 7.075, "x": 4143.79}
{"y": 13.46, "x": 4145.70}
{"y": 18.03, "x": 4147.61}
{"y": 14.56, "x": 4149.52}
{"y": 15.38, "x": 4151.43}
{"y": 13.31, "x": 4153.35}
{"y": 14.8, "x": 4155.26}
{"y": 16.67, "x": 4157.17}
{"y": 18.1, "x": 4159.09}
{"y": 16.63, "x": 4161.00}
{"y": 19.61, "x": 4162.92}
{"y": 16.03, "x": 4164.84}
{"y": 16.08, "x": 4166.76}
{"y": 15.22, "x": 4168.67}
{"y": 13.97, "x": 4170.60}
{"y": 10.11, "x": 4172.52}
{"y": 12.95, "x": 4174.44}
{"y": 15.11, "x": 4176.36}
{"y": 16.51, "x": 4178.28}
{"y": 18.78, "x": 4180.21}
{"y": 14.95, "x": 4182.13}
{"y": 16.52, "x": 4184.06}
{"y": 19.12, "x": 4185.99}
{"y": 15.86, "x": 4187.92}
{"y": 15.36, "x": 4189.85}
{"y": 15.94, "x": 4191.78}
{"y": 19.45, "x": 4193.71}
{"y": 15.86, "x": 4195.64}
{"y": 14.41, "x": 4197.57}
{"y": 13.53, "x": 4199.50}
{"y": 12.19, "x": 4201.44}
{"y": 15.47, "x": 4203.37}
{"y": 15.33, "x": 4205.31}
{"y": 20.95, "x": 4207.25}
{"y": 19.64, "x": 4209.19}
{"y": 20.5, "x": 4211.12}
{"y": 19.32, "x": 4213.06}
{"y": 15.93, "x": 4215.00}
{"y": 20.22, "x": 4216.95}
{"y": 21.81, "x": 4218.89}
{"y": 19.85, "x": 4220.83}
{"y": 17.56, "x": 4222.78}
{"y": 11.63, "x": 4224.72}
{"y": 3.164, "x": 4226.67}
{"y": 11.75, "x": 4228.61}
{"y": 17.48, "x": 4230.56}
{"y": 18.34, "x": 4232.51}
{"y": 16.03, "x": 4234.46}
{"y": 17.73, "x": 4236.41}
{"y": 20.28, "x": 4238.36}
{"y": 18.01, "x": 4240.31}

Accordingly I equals 1.42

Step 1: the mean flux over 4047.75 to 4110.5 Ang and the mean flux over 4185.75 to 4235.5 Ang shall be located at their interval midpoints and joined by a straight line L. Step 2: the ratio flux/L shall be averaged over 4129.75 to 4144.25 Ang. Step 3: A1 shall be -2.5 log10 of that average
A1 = 0.13 mag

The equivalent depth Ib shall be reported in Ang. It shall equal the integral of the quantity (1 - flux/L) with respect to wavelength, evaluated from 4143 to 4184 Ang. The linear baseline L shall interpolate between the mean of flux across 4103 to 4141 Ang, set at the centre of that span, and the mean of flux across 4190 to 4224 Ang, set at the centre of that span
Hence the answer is 2.8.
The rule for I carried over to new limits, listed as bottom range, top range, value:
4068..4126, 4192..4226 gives 1.25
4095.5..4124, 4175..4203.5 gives 1.14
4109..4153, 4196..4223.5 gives 1.26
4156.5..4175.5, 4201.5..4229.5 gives 1.09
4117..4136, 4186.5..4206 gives 1.09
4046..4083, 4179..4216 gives 1.47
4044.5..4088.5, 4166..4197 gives 1.34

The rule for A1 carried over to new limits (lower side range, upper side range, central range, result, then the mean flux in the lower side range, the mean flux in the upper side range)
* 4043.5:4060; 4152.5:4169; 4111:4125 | -0.052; 12.3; 16.3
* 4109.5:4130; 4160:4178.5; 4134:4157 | 0.091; 15.4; 15.2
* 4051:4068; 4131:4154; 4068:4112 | -0.094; 12.3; 13.6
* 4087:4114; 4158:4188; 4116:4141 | 0.047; 15.4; 16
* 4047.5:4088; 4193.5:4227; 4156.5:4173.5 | -0.032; 12.5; 16.7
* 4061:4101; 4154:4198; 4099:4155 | 0.015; 13.3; 16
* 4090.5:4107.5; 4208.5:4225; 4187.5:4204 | 0.177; 14.8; 18.8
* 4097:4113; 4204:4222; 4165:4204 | 0.161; 14.1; 19.2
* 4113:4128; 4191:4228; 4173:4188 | 0.014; 15.9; 16.4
